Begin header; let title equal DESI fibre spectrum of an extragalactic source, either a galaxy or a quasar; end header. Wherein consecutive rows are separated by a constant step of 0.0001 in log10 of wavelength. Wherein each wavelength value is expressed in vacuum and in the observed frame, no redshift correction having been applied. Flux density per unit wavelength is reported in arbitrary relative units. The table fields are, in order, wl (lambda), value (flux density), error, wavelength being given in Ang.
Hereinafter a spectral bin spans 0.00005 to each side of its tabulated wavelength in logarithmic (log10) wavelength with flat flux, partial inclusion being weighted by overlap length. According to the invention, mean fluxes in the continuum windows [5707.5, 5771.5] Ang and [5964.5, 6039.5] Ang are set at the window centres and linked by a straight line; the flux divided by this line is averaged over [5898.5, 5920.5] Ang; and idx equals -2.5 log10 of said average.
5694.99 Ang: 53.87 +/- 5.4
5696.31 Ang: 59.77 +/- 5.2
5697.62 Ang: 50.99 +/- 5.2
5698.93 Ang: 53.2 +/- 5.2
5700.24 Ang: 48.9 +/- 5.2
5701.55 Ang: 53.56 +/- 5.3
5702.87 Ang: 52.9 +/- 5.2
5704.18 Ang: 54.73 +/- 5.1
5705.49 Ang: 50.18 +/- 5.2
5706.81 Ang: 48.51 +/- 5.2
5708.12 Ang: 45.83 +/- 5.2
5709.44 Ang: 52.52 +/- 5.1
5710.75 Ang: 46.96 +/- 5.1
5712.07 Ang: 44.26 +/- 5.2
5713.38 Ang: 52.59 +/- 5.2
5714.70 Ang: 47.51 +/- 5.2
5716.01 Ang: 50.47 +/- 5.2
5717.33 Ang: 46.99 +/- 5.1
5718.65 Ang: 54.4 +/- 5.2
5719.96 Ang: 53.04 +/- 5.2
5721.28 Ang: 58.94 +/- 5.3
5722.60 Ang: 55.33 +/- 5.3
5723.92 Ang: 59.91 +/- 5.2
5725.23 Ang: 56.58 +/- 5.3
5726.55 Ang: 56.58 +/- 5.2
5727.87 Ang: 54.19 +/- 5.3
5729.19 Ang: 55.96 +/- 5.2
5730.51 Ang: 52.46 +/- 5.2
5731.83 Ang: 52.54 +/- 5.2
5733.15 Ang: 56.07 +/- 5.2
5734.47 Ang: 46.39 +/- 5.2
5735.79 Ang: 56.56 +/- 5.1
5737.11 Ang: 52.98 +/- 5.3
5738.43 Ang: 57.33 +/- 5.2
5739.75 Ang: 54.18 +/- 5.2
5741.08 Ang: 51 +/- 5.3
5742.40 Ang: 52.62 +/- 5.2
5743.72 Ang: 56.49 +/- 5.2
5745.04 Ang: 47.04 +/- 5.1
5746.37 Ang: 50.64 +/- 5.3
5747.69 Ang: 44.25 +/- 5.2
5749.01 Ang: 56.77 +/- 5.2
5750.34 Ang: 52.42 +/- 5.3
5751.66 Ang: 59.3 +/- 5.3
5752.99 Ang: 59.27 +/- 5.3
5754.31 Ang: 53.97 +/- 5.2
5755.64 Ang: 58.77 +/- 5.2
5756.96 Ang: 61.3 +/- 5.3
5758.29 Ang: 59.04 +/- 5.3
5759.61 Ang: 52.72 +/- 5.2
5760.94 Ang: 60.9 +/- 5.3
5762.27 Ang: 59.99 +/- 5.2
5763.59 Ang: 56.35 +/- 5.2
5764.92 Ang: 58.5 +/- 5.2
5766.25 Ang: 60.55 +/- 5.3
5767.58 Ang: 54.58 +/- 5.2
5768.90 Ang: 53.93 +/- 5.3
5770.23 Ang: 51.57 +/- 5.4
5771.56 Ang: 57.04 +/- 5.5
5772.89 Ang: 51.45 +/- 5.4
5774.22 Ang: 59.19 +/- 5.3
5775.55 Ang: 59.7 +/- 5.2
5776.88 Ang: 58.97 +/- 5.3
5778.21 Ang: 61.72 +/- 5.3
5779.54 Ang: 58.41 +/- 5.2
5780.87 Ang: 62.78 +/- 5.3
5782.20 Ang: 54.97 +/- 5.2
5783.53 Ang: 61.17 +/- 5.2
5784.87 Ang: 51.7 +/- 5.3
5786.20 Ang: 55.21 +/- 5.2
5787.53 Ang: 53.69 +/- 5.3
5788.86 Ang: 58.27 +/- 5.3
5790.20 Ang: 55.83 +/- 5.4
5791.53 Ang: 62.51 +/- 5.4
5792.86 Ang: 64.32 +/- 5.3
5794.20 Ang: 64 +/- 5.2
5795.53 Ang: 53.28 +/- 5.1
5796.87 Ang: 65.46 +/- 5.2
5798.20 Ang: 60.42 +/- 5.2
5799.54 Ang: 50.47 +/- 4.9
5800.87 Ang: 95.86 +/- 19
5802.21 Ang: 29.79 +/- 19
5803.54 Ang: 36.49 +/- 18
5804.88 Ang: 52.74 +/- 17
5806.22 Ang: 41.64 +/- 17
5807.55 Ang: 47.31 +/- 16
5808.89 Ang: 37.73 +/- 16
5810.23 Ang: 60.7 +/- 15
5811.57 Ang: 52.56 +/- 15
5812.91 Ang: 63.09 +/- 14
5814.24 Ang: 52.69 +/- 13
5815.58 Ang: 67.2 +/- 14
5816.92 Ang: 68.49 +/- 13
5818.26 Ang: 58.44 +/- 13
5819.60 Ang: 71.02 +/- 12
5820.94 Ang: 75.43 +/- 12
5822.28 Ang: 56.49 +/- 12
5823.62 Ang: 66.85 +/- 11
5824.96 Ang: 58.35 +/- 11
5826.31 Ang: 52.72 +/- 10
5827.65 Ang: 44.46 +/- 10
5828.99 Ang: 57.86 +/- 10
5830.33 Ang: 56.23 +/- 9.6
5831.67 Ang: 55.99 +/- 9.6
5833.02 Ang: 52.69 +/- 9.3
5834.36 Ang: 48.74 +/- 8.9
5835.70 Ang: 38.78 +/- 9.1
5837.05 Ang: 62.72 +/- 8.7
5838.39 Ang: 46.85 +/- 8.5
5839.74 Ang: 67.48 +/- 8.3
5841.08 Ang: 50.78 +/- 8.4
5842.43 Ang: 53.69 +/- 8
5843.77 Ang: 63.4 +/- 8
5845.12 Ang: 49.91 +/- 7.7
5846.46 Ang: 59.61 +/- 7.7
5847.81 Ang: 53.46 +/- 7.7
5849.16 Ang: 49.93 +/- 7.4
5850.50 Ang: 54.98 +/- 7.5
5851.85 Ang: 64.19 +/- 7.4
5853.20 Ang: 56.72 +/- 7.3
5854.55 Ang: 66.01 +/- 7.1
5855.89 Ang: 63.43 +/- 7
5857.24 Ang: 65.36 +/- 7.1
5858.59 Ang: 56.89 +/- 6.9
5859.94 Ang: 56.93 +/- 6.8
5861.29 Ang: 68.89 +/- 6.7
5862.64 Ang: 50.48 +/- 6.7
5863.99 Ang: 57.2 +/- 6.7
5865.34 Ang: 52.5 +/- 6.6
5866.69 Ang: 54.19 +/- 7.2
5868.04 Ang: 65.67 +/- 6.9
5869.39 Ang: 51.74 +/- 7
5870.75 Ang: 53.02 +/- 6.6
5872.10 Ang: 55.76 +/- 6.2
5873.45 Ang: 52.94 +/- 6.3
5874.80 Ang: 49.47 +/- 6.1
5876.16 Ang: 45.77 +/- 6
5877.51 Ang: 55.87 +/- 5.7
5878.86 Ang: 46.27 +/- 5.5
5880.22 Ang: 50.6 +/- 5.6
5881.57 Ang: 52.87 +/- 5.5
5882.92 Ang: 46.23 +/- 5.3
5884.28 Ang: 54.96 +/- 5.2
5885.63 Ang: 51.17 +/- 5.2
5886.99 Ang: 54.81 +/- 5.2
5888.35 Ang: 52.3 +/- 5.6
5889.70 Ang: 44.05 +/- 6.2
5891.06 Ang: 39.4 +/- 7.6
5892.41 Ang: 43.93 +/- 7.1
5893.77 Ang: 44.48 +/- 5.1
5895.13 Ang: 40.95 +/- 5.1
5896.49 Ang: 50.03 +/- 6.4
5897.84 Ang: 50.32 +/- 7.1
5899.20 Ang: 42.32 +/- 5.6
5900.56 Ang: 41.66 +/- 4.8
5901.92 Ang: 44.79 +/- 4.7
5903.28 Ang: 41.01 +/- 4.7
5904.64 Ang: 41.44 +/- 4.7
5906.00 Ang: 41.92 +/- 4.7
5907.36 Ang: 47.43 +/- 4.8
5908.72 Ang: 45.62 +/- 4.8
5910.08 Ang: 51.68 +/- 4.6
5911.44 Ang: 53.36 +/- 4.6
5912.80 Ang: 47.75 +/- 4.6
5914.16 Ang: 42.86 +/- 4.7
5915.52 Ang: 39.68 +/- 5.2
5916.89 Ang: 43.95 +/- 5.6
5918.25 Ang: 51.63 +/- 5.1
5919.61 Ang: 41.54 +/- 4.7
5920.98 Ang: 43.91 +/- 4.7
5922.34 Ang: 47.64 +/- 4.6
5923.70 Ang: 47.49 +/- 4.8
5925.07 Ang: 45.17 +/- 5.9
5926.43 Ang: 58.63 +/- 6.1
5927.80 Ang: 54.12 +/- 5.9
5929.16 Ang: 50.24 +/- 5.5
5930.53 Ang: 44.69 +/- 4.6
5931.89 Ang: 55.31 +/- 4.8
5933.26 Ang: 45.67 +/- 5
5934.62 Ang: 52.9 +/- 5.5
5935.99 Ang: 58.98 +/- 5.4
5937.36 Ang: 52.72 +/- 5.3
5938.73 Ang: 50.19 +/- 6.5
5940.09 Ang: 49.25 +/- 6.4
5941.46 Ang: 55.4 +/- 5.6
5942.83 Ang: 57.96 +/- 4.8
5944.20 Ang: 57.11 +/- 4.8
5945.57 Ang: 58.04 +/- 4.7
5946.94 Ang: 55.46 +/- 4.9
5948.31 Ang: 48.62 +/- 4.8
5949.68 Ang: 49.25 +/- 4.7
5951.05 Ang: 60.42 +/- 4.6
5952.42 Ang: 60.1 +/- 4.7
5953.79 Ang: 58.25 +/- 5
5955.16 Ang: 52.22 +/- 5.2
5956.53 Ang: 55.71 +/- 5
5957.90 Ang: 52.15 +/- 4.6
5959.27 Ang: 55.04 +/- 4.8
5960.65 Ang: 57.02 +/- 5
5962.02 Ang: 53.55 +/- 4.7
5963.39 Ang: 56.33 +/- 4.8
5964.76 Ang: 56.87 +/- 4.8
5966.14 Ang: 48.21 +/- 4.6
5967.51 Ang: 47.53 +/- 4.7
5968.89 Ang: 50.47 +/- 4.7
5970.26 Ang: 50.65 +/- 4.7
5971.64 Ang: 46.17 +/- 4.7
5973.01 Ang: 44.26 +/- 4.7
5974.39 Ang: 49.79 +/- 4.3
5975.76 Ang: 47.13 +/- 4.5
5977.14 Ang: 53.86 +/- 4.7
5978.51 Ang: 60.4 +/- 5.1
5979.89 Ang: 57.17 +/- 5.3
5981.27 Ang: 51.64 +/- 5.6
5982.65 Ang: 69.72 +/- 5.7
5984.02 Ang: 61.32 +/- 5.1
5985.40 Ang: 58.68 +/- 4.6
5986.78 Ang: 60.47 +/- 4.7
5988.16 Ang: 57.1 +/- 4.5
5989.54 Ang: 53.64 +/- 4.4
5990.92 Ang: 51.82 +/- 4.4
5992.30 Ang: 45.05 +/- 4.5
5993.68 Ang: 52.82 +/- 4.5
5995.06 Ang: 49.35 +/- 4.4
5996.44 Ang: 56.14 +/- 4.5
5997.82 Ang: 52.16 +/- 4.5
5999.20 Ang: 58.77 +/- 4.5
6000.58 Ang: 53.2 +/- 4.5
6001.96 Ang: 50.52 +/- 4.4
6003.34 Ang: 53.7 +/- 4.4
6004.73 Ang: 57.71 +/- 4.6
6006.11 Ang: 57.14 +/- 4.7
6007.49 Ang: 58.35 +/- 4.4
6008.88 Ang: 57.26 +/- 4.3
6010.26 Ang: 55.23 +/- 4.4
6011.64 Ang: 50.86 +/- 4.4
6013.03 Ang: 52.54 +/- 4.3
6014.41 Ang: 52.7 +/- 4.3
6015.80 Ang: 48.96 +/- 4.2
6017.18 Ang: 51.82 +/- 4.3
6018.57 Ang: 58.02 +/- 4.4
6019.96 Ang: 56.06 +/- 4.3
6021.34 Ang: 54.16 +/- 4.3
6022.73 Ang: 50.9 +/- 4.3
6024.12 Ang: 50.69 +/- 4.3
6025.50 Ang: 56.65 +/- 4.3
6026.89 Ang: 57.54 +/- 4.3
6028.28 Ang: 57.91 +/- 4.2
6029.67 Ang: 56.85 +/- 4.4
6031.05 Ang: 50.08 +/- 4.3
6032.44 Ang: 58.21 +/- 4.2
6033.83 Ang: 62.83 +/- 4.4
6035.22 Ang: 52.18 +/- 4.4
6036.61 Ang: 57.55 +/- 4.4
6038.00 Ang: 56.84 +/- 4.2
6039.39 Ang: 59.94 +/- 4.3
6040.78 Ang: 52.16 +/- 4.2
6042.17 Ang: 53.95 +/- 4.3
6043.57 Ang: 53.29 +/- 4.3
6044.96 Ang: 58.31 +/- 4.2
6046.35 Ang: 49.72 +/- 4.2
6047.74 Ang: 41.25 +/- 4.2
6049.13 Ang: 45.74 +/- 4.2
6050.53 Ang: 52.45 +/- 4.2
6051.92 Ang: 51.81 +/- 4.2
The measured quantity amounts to 0.204 mag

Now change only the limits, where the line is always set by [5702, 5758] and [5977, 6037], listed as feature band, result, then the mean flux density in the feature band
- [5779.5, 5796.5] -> -0.09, 58.3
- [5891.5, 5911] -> 0.21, 44.9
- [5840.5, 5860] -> -0.07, 57.7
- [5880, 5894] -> 0.12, 48.7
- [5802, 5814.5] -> 0.12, 48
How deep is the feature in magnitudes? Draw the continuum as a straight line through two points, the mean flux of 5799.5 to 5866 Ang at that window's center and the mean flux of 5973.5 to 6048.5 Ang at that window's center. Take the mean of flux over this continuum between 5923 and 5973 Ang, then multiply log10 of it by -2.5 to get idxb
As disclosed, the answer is 0.05 mag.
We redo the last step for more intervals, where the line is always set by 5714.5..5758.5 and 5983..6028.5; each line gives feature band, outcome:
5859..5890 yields 0.021 mag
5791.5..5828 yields -0.063 mag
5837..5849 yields -0.029 mag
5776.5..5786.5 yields -0.076 mag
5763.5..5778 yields -0.048 mag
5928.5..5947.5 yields 0.028 mag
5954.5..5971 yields 0.032 mag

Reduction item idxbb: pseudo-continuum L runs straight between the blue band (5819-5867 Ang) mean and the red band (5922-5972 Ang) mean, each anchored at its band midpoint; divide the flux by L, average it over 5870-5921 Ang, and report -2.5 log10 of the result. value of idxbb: 0.16 mag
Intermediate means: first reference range 57.3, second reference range 52.9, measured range 47.3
